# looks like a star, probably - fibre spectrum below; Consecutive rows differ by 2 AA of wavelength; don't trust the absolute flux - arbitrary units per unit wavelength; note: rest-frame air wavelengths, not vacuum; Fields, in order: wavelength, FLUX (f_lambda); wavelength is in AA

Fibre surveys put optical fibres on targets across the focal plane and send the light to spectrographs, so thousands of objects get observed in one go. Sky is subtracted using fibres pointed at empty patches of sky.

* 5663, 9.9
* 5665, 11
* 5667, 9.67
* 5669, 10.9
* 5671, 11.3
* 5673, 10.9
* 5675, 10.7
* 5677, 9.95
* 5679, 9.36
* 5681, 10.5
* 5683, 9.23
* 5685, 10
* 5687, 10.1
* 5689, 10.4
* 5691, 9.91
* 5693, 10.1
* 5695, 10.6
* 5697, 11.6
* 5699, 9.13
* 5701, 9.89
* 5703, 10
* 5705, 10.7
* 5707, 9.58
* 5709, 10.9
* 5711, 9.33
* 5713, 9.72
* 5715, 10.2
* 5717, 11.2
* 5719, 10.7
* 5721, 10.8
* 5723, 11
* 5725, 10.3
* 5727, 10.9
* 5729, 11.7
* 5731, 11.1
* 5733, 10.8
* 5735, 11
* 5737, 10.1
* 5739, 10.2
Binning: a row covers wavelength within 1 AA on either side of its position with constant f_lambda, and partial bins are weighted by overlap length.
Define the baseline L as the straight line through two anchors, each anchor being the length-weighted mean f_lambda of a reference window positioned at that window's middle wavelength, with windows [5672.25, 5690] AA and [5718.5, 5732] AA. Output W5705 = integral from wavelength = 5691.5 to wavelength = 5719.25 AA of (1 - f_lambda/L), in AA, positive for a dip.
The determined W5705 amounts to 0.8 AA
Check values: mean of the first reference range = 10.1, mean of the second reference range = 10.9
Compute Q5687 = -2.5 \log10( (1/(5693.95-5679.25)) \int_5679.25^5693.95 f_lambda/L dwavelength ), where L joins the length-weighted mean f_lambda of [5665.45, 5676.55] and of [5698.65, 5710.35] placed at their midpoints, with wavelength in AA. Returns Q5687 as 0.04 mag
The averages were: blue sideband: 10.7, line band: 10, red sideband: 10.1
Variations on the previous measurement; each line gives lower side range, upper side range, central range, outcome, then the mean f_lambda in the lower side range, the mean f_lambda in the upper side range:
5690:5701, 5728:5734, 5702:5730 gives 0.03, 10.2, 11.2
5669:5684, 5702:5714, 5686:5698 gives -0.03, 10.3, 10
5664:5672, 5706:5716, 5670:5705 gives 0.01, 10.7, 9.95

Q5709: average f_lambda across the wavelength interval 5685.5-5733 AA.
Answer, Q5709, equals 10.4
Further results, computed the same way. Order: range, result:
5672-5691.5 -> 10.1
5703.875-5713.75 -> 10.1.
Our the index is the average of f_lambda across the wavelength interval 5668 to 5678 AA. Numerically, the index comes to 10.8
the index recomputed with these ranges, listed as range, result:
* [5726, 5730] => 11.3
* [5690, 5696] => 10.2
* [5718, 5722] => 10.8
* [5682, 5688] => 9.78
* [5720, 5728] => 10.8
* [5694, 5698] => 11.1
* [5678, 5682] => 9.93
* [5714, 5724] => 10.8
